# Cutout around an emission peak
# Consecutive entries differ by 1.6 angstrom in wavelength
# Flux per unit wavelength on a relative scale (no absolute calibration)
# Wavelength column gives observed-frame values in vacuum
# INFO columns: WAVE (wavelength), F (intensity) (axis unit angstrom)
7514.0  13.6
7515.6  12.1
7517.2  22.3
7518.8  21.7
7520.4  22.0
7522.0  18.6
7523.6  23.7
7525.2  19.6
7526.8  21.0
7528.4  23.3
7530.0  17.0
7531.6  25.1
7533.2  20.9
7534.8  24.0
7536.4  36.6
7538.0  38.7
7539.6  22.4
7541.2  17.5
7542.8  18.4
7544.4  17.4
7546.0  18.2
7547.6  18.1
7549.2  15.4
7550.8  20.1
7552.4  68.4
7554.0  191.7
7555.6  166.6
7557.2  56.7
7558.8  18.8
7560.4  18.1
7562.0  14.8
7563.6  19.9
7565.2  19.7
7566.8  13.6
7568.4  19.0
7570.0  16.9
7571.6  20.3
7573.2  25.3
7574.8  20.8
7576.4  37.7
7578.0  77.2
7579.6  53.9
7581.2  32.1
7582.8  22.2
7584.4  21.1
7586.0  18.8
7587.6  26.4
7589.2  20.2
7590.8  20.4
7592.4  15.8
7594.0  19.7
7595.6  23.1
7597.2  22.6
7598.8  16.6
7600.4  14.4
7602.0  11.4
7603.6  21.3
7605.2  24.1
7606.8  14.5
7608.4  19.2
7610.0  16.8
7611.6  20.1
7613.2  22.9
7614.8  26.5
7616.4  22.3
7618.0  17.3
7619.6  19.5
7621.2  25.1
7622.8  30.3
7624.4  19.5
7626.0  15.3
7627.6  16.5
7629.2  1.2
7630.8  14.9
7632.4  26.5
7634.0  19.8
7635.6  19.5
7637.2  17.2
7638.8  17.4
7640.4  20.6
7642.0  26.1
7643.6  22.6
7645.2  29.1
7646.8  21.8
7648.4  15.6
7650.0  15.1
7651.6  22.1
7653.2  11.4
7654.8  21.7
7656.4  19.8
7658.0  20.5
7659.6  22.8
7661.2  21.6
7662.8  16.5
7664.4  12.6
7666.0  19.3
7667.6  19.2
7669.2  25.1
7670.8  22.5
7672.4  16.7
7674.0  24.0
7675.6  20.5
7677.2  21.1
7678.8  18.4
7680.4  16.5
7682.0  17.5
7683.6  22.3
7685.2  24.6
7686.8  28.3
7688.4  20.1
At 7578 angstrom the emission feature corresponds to [N II]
